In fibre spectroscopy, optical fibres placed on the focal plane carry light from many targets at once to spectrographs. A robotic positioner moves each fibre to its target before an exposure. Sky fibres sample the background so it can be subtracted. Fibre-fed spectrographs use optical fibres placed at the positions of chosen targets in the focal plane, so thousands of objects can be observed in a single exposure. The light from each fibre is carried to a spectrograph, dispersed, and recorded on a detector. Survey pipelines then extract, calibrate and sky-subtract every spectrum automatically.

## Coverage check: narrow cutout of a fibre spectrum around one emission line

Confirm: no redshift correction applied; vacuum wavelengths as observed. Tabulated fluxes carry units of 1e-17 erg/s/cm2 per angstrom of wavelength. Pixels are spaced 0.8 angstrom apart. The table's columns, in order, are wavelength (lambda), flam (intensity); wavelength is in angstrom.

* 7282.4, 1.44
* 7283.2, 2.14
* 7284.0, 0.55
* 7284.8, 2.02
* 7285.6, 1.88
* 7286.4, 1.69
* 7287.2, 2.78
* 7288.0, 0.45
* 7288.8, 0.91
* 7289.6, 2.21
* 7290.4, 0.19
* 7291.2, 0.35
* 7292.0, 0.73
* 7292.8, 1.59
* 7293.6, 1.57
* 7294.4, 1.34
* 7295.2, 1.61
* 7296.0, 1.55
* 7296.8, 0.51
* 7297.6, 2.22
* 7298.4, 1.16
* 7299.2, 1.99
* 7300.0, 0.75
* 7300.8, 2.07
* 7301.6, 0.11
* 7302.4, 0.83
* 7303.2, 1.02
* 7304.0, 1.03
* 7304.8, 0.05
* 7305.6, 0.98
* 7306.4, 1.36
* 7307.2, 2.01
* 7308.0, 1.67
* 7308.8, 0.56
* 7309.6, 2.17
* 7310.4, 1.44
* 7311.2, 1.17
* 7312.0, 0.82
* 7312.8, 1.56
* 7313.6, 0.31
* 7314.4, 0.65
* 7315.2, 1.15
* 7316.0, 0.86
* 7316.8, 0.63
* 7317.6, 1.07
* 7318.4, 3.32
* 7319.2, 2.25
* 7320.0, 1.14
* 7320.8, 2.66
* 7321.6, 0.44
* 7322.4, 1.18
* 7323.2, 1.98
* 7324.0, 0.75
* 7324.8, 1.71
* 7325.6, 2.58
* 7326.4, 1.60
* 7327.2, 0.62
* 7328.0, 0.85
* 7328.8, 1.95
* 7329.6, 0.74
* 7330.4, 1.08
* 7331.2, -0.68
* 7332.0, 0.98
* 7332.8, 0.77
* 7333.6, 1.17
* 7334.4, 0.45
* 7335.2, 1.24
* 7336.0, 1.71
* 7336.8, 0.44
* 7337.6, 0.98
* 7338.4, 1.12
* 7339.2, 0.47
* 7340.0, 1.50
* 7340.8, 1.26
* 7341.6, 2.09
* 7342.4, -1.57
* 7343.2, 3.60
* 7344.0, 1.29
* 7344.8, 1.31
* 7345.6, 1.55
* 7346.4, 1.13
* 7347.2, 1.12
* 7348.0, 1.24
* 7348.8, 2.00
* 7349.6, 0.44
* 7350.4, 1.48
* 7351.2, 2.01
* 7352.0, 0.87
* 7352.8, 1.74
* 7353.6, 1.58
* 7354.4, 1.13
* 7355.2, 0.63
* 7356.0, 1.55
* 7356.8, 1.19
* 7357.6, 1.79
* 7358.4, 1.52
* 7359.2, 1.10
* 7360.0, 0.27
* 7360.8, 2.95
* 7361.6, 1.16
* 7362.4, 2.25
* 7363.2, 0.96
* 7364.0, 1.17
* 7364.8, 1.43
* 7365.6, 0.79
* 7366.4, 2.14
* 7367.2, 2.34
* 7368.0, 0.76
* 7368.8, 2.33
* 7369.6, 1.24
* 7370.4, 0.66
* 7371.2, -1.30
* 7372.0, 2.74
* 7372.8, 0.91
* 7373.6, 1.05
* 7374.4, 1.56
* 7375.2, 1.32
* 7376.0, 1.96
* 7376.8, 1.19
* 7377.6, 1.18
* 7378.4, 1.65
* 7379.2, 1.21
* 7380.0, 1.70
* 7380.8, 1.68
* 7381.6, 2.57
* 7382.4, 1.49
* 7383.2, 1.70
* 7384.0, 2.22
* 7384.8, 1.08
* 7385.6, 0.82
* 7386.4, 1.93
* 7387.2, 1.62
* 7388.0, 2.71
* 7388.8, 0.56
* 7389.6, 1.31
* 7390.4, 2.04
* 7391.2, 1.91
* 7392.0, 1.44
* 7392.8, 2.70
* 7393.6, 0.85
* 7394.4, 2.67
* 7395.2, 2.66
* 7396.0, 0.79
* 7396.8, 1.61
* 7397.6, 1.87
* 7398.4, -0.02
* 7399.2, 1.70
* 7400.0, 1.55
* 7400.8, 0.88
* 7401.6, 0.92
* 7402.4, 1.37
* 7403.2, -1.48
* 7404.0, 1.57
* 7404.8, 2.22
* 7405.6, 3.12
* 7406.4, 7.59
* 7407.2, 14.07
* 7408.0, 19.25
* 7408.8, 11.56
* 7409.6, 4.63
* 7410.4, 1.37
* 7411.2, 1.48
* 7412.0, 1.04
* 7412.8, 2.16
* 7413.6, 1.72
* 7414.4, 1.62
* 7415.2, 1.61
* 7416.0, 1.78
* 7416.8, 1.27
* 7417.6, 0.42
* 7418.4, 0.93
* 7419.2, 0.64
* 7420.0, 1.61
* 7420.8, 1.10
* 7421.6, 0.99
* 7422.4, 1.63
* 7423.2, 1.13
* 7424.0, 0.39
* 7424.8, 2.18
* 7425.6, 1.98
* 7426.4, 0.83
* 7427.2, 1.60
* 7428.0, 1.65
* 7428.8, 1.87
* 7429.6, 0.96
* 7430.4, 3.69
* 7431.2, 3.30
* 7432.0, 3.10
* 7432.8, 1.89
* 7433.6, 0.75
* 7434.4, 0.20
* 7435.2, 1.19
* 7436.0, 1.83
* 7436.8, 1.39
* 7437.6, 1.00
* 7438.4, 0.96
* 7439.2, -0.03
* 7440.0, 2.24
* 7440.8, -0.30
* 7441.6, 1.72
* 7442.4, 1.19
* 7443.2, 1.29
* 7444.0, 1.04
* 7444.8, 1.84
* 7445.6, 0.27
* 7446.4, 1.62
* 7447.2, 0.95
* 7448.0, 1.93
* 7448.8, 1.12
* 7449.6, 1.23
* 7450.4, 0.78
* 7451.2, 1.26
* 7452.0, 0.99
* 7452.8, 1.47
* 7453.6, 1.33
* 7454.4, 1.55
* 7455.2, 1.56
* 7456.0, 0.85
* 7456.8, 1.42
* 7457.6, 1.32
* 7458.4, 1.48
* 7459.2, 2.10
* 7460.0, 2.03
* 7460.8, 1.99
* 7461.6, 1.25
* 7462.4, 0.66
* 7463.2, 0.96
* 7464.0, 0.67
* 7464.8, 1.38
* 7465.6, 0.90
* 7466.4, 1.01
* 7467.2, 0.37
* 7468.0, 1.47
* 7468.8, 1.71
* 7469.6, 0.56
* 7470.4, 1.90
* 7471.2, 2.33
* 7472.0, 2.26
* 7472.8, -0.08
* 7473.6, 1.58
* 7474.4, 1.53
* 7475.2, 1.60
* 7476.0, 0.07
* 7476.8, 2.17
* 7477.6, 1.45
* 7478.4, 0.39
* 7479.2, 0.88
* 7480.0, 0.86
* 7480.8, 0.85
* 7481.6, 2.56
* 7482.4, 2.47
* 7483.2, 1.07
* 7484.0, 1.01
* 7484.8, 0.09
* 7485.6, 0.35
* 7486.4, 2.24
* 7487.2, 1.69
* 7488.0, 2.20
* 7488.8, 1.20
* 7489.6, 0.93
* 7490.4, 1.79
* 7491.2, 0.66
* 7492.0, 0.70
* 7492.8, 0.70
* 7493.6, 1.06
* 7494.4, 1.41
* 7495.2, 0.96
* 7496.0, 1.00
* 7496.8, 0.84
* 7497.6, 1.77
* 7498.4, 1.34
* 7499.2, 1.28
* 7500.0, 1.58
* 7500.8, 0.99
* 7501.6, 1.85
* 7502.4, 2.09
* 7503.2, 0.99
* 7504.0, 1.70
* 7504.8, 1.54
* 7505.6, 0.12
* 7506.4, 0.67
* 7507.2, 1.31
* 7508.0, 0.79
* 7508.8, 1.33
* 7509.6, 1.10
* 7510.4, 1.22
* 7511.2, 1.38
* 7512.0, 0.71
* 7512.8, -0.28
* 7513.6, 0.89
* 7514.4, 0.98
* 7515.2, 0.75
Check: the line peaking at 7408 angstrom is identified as H-alpha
